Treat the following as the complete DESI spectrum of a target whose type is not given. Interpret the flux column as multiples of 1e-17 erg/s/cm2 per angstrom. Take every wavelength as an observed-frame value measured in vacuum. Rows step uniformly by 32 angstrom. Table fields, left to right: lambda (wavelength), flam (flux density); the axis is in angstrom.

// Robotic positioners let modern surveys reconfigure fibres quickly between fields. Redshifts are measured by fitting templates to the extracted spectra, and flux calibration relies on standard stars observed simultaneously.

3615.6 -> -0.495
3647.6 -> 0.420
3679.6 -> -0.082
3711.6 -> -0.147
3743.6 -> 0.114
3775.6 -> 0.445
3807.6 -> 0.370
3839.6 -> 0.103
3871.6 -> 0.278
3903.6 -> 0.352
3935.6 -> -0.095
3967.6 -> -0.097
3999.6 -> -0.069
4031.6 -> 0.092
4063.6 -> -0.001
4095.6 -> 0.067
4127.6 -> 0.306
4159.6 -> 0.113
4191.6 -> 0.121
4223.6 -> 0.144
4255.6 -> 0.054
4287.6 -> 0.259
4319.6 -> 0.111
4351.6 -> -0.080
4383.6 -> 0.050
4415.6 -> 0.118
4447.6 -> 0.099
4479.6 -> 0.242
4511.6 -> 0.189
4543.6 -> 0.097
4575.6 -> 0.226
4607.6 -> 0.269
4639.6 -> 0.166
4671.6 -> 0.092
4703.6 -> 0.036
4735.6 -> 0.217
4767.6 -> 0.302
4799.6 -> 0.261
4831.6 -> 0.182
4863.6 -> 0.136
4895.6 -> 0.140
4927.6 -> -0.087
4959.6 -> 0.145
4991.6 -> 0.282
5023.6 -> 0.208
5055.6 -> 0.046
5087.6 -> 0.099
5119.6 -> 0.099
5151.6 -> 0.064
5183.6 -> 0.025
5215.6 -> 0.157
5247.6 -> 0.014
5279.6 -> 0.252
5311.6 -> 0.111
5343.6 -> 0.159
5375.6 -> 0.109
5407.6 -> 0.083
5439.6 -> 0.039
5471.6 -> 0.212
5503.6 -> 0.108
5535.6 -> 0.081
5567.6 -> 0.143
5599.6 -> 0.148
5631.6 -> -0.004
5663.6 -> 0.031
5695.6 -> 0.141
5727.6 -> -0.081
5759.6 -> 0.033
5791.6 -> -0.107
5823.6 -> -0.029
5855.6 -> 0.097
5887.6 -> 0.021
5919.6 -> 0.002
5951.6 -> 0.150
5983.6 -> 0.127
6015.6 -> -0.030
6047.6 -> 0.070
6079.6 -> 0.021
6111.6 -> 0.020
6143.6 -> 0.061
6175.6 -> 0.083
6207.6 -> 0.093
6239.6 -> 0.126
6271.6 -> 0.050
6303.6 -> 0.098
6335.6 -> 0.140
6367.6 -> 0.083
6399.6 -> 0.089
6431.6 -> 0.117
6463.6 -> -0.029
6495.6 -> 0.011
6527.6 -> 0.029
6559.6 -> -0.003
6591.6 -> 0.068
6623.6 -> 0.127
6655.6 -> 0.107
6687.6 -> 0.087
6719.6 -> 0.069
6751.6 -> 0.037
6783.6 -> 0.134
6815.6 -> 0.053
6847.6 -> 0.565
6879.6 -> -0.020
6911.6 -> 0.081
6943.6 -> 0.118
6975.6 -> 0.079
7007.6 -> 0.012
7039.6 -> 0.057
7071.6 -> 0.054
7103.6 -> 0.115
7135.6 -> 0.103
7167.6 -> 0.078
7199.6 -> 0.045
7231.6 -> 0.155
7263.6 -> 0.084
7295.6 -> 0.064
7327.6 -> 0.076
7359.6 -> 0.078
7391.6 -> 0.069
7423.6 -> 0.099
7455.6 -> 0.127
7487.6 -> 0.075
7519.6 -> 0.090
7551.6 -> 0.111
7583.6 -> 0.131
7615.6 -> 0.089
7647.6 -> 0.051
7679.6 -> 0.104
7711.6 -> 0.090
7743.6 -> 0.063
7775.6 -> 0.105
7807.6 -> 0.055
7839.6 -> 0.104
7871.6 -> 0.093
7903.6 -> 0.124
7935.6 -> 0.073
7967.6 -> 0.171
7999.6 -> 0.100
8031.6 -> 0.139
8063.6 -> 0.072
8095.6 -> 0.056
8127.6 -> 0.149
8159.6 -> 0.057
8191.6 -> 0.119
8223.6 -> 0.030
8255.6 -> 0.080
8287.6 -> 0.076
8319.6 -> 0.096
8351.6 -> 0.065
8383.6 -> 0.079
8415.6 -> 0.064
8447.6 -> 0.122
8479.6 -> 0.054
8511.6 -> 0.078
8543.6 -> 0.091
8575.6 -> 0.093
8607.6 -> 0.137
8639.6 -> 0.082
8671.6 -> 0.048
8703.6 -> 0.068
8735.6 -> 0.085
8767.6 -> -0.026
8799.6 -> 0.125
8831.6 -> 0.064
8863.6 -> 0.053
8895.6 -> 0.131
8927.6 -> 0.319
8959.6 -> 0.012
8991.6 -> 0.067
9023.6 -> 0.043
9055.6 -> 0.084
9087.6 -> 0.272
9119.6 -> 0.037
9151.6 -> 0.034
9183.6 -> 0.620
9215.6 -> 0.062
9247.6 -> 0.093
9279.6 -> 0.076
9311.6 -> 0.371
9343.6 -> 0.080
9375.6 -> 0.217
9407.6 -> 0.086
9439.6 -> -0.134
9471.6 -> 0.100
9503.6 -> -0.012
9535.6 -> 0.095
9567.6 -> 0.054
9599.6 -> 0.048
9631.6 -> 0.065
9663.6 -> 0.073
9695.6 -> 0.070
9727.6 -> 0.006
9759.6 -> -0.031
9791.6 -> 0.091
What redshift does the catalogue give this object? 0.83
